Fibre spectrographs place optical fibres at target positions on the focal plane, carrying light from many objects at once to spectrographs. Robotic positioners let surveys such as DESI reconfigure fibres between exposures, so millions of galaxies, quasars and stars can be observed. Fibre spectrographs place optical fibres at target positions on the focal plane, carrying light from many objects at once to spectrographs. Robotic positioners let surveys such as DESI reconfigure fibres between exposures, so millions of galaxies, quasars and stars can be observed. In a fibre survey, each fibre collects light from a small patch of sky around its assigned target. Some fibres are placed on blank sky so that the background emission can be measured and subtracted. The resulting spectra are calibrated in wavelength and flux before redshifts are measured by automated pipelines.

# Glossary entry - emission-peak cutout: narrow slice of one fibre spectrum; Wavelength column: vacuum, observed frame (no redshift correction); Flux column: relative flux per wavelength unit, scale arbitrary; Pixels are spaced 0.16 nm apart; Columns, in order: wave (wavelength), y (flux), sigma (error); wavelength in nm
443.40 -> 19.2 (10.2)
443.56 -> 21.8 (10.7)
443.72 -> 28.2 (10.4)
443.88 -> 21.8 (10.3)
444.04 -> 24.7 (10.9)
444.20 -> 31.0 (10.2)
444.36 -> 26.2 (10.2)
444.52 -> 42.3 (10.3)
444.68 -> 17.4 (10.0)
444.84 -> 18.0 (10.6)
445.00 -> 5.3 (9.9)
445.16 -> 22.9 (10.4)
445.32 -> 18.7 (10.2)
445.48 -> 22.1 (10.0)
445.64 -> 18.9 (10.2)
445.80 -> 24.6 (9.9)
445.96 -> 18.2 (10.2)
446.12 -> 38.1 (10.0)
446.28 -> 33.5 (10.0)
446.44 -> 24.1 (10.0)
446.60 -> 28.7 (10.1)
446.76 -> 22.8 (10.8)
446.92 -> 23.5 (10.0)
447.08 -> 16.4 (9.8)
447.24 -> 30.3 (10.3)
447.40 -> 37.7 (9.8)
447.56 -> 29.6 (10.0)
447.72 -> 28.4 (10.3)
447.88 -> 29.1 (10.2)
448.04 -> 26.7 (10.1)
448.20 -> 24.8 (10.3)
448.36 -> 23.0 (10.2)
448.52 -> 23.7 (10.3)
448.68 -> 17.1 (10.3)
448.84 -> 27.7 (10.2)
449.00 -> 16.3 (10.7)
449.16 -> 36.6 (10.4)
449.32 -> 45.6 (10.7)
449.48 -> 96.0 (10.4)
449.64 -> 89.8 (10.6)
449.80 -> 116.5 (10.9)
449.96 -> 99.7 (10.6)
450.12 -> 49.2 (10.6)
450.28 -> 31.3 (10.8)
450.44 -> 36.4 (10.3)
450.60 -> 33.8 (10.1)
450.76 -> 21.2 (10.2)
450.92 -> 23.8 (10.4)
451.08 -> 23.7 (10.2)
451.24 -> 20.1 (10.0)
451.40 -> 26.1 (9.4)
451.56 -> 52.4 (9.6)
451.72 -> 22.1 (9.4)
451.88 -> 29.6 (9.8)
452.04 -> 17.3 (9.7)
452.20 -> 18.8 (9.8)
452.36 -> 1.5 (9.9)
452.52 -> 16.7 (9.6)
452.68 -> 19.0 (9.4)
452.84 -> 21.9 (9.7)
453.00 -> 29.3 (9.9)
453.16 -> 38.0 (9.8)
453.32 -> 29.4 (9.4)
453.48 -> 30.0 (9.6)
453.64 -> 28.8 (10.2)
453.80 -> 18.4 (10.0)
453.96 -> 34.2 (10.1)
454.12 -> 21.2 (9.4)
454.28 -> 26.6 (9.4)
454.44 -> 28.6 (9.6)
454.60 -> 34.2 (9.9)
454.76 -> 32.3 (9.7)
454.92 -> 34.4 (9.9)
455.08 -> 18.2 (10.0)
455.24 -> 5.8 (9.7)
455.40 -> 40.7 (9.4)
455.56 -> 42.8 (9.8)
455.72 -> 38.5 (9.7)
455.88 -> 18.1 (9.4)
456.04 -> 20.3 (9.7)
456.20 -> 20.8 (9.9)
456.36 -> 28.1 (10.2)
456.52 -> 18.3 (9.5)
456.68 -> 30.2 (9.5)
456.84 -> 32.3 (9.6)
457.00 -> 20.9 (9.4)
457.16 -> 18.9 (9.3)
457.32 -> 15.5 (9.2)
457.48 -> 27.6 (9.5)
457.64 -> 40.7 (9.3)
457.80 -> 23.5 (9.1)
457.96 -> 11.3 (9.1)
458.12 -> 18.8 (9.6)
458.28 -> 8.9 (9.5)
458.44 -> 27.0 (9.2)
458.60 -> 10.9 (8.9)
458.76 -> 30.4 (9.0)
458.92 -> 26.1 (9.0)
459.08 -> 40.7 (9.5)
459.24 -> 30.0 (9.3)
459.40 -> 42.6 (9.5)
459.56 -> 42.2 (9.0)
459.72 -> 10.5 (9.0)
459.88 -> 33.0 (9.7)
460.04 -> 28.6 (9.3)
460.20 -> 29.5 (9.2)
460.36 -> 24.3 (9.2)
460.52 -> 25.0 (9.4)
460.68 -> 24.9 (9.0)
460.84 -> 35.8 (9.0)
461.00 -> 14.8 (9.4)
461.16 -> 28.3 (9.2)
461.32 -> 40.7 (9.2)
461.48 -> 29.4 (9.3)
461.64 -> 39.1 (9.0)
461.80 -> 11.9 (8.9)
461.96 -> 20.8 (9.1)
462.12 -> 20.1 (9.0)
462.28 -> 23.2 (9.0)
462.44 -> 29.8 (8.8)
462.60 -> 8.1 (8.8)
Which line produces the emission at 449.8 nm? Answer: [O II] 3727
